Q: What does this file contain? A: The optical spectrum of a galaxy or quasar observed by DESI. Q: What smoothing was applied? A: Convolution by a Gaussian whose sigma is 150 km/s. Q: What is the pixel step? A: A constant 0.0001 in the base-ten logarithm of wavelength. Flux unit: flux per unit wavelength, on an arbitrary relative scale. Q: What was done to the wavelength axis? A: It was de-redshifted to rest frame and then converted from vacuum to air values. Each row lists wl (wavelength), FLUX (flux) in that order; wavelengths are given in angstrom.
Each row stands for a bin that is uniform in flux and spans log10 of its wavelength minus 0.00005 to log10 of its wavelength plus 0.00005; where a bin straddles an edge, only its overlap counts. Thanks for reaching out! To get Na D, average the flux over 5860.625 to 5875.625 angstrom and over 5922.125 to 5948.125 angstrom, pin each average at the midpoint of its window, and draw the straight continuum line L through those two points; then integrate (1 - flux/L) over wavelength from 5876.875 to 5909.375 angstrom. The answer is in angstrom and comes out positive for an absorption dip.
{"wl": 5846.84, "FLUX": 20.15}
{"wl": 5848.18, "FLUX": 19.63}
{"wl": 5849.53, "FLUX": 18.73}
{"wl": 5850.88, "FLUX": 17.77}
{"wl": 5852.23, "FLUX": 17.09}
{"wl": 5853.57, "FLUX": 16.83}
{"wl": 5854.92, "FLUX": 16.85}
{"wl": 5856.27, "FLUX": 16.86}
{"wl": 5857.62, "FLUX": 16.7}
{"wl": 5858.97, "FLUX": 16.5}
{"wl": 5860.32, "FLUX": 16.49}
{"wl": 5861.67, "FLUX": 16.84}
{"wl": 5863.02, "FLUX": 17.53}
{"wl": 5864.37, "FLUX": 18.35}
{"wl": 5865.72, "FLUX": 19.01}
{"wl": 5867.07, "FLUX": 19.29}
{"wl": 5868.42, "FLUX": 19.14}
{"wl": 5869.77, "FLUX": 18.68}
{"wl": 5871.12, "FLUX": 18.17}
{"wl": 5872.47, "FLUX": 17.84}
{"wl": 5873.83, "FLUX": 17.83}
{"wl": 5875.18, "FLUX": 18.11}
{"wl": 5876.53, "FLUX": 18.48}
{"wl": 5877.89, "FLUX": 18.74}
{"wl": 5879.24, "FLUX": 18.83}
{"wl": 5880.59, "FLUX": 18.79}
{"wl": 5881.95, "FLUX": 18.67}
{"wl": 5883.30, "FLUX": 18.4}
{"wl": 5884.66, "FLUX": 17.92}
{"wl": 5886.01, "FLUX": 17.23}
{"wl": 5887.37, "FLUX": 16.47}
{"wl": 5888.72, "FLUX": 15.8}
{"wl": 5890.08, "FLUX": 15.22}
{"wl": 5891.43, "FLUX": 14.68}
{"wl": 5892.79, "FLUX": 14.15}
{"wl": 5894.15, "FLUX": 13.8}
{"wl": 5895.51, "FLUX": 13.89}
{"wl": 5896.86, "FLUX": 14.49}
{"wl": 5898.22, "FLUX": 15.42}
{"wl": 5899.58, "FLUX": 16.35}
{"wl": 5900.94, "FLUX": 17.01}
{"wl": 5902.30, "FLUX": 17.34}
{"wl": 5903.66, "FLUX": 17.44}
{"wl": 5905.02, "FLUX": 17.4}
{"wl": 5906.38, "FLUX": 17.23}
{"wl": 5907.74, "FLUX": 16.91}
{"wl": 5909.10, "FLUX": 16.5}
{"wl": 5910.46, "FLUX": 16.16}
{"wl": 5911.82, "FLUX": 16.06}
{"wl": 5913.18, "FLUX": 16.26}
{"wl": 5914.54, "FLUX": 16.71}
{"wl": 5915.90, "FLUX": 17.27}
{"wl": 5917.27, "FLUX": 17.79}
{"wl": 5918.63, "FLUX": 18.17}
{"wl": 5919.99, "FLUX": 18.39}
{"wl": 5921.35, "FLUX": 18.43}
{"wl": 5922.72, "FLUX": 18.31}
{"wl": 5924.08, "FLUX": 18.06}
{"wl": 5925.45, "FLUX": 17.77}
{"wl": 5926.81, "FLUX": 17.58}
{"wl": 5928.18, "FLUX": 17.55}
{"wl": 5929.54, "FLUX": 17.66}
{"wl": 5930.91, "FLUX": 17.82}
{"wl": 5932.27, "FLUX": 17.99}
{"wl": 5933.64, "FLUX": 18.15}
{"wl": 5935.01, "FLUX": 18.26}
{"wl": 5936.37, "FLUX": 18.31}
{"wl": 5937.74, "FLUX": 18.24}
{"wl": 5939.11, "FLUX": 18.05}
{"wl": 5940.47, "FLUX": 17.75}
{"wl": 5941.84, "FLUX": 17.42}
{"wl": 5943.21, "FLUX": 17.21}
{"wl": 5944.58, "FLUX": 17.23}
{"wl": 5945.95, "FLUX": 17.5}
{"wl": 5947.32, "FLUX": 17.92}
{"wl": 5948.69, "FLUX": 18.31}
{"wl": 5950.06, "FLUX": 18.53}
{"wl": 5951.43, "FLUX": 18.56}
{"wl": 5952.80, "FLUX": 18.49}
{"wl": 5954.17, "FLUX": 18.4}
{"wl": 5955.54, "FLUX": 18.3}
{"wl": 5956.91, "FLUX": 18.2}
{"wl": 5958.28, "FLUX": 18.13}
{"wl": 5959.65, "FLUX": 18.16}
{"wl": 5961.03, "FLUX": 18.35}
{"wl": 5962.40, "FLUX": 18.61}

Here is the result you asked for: 2.6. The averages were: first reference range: 18.2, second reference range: 17.8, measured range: 16.6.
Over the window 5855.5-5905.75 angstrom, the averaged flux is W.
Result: 17.1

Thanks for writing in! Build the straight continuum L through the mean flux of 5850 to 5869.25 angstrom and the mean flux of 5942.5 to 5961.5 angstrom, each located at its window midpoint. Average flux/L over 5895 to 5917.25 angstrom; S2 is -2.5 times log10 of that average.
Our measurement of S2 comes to 0.09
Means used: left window 17.5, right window 18.1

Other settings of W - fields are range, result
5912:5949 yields 17.8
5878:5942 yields 17.1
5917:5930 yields 18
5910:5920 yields 17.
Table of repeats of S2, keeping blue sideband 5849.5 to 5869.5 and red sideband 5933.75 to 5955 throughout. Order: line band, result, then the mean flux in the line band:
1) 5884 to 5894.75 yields 0.13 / 15.7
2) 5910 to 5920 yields 0.05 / 17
